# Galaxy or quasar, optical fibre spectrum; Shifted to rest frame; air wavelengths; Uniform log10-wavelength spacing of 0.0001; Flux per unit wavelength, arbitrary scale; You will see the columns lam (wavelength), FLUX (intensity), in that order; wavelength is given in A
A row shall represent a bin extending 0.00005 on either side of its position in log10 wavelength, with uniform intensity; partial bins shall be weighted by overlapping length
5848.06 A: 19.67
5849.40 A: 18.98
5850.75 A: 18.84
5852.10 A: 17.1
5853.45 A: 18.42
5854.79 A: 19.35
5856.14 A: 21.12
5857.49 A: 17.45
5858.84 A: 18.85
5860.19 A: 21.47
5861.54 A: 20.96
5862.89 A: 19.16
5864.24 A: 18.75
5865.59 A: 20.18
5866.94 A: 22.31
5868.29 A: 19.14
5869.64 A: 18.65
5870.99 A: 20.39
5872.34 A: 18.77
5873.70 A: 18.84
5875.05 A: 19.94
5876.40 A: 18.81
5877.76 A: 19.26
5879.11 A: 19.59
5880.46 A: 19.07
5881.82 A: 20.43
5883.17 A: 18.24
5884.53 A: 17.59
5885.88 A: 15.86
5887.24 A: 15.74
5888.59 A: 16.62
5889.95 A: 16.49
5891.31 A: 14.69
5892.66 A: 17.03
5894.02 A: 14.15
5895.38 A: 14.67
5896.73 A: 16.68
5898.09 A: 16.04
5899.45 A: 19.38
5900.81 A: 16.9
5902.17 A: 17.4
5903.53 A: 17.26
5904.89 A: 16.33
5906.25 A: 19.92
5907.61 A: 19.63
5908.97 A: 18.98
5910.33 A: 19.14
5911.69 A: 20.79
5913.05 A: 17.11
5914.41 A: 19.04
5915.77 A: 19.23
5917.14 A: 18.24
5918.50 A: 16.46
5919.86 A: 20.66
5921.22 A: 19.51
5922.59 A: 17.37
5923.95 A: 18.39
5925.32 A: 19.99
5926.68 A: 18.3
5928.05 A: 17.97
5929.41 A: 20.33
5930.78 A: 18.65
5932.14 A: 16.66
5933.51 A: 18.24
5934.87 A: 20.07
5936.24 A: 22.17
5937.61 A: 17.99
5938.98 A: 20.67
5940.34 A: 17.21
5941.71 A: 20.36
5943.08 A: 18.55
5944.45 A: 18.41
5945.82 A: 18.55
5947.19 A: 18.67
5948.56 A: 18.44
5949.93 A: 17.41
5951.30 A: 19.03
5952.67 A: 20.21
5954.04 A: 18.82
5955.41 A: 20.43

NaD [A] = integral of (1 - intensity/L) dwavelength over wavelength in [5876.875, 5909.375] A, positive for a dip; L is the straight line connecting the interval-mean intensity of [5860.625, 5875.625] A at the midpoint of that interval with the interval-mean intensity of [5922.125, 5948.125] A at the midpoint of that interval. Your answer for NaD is 3.4 A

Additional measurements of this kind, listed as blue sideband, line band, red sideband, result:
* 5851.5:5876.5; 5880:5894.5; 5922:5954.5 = 1.79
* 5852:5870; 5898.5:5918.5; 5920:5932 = 0.62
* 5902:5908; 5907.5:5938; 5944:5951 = -1.20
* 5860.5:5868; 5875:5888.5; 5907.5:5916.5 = 1.05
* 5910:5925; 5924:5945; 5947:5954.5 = -0.30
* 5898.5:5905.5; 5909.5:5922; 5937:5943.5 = -0.65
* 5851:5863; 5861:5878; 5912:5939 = -0.36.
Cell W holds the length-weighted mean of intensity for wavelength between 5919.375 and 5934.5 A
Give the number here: 18.7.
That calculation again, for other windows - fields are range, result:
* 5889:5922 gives 17.7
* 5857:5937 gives 18.5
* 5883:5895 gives 16.1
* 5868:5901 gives 17.7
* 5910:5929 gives 18.7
